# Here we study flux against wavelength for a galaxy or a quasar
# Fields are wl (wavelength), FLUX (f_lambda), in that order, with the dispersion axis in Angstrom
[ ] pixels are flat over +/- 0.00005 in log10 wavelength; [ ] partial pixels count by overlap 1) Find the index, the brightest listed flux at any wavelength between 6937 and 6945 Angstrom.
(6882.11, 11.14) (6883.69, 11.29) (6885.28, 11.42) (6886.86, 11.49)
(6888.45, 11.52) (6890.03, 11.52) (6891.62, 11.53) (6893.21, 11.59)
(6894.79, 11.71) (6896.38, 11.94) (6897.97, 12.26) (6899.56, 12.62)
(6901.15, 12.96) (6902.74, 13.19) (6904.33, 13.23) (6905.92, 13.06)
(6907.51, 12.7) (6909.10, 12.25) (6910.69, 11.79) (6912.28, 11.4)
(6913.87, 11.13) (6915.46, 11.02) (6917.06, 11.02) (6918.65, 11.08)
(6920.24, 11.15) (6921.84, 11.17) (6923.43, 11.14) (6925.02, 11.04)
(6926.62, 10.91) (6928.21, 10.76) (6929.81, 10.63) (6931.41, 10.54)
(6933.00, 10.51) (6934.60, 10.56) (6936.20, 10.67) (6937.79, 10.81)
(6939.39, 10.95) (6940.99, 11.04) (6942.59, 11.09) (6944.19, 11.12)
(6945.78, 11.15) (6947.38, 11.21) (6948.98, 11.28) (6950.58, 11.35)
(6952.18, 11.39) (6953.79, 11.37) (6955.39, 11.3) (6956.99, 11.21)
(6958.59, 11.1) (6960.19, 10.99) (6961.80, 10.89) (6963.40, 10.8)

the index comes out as 11.12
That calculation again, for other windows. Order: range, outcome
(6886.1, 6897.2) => 11.94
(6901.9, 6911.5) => 13.23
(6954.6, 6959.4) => 11.3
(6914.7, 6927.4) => 11.17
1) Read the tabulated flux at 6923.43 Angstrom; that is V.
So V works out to 11.14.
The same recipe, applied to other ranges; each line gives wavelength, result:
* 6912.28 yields 11.4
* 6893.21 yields 11.59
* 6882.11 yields 11.14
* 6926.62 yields 10.91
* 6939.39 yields 10.95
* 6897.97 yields 12.26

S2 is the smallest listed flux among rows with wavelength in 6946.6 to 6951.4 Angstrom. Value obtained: 11.21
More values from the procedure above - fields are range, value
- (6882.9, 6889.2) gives 11.29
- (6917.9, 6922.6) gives 11.08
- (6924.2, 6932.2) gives 10.54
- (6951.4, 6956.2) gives 11.3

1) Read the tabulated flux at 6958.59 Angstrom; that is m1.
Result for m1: 11.1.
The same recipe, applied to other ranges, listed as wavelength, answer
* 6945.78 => 11.15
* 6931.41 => 10.54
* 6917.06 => 11.02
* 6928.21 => 10.76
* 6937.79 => 10.81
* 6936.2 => 10.67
